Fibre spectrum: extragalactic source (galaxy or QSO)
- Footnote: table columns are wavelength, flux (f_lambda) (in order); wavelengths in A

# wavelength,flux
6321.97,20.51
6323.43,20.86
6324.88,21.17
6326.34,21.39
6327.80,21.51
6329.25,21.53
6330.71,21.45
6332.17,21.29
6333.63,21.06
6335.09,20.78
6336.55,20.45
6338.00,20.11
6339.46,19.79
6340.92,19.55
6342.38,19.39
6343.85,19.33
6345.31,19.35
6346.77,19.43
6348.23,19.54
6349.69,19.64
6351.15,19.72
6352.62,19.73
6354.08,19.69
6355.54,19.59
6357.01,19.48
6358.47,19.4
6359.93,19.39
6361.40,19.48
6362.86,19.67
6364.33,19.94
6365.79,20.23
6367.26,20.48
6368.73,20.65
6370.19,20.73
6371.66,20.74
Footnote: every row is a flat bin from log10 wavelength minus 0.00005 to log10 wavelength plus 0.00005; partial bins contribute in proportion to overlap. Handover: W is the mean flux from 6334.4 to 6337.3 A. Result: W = 20.7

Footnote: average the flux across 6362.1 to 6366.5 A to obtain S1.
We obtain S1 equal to 20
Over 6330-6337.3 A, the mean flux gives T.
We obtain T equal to 21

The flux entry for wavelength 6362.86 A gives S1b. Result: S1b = 19.67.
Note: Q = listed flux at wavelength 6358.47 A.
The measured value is 19.4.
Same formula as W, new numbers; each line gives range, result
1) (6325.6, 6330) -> 21.5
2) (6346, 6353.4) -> 19.6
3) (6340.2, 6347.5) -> 19.4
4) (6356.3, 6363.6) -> 19.5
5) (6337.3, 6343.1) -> 19.7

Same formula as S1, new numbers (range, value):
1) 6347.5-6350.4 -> 19.6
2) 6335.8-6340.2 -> 20.2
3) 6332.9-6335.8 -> 20.9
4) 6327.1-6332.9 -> 21.5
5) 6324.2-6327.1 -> 21.2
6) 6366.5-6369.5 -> 20.6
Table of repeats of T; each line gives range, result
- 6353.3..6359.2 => 19.6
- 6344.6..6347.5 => 19.4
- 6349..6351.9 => 19.6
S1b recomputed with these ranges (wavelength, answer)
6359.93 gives 19.39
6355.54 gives 19.59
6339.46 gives 19.79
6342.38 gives 19.39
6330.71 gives 21.45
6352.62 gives 19.73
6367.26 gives 20.48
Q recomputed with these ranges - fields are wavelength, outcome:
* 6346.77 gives 19.43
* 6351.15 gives 19.72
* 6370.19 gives 20.73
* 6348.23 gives 19.54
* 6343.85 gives 19.33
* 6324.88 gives 21.17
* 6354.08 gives 19.69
